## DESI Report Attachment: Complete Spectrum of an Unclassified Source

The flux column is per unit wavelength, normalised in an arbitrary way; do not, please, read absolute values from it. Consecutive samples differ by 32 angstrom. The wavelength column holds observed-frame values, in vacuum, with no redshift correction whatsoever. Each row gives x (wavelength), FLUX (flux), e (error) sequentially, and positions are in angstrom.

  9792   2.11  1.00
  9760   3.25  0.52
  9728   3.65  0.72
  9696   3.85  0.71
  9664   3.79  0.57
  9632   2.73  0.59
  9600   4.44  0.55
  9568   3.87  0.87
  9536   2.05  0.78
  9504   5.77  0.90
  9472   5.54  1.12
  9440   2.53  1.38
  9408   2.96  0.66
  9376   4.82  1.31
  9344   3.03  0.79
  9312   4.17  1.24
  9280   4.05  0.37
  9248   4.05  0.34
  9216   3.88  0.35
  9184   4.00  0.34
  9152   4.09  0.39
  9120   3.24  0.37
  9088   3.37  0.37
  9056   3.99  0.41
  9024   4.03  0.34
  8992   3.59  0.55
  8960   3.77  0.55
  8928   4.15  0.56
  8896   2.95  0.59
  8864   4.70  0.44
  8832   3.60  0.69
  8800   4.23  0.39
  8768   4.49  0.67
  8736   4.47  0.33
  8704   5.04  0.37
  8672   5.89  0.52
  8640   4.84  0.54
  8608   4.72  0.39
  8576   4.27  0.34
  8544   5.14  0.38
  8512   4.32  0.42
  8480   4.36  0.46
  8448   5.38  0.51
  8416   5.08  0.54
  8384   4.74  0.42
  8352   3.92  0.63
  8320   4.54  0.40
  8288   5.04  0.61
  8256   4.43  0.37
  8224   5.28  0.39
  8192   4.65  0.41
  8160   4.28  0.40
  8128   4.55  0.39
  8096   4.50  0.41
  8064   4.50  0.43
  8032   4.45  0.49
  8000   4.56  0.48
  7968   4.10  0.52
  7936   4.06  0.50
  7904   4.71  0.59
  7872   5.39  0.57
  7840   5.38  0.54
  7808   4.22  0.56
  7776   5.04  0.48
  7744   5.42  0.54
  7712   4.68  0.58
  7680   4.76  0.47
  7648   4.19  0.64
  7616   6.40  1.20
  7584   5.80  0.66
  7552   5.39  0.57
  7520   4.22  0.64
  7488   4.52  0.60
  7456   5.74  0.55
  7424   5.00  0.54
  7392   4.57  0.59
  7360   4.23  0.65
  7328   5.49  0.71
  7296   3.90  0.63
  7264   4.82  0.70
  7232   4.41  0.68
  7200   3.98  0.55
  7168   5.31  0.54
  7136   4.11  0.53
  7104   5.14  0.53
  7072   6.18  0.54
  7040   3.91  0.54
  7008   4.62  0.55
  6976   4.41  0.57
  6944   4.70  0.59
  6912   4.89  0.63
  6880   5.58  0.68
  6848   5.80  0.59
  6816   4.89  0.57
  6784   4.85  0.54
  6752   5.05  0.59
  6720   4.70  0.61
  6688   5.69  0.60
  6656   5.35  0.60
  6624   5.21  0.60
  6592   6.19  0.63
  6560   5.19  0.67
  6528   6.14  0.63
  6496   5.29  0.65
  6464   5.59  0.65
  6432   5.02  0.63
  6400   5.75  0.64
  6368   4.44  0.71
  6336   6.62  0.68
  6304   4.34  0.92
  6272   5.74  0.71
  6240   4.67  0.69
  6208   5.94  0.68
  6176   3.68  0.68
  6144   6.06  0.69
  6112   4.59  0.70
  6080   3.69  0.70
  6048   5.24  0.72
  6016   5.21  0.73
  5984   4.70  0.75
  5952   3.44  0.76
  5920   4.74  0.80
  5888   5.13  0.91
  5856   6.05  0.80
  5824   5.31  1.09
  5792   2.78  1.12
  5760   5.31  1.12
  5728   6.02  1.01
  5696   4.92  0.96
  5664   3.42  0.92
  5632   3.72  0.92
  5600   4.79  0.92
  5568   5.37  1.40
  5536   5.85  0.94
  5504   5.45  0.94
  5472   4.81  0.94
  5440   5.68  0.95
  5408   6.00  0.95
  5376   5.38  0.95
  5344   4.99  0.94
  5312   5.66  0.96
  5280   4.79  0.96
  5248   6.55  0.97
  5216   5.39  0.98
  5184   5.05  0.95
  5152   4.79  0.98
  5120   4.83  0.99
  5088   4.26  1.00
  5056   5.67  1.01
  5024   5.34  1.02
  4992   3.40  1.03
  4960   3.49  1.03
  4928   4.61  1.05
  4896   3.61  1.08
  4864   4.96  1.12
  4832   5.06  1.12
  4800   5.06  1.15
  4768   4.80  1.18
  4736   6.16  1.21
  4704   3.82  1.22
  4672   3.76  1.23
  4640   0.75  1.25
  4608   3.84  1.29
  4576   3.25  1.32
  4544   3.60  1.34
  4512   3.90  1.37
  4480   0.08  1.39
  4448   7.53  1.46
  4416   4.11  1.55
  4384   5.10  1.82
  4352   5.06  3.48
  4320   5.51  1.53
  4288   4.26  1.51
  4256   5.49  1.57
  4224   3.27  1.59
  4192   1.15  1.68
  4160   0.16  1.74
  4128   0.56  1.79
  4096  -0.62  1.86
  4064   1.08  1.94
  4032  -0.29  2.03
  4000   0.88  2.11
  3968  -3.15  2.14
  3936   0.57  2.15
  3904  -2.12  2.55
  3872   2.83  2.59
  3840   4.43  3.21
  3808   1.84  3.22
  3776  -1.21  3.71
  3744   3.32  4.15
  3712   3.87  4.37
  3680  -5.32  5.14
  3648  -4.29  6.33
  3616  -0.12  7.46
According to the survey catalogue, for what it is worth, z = 0.08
